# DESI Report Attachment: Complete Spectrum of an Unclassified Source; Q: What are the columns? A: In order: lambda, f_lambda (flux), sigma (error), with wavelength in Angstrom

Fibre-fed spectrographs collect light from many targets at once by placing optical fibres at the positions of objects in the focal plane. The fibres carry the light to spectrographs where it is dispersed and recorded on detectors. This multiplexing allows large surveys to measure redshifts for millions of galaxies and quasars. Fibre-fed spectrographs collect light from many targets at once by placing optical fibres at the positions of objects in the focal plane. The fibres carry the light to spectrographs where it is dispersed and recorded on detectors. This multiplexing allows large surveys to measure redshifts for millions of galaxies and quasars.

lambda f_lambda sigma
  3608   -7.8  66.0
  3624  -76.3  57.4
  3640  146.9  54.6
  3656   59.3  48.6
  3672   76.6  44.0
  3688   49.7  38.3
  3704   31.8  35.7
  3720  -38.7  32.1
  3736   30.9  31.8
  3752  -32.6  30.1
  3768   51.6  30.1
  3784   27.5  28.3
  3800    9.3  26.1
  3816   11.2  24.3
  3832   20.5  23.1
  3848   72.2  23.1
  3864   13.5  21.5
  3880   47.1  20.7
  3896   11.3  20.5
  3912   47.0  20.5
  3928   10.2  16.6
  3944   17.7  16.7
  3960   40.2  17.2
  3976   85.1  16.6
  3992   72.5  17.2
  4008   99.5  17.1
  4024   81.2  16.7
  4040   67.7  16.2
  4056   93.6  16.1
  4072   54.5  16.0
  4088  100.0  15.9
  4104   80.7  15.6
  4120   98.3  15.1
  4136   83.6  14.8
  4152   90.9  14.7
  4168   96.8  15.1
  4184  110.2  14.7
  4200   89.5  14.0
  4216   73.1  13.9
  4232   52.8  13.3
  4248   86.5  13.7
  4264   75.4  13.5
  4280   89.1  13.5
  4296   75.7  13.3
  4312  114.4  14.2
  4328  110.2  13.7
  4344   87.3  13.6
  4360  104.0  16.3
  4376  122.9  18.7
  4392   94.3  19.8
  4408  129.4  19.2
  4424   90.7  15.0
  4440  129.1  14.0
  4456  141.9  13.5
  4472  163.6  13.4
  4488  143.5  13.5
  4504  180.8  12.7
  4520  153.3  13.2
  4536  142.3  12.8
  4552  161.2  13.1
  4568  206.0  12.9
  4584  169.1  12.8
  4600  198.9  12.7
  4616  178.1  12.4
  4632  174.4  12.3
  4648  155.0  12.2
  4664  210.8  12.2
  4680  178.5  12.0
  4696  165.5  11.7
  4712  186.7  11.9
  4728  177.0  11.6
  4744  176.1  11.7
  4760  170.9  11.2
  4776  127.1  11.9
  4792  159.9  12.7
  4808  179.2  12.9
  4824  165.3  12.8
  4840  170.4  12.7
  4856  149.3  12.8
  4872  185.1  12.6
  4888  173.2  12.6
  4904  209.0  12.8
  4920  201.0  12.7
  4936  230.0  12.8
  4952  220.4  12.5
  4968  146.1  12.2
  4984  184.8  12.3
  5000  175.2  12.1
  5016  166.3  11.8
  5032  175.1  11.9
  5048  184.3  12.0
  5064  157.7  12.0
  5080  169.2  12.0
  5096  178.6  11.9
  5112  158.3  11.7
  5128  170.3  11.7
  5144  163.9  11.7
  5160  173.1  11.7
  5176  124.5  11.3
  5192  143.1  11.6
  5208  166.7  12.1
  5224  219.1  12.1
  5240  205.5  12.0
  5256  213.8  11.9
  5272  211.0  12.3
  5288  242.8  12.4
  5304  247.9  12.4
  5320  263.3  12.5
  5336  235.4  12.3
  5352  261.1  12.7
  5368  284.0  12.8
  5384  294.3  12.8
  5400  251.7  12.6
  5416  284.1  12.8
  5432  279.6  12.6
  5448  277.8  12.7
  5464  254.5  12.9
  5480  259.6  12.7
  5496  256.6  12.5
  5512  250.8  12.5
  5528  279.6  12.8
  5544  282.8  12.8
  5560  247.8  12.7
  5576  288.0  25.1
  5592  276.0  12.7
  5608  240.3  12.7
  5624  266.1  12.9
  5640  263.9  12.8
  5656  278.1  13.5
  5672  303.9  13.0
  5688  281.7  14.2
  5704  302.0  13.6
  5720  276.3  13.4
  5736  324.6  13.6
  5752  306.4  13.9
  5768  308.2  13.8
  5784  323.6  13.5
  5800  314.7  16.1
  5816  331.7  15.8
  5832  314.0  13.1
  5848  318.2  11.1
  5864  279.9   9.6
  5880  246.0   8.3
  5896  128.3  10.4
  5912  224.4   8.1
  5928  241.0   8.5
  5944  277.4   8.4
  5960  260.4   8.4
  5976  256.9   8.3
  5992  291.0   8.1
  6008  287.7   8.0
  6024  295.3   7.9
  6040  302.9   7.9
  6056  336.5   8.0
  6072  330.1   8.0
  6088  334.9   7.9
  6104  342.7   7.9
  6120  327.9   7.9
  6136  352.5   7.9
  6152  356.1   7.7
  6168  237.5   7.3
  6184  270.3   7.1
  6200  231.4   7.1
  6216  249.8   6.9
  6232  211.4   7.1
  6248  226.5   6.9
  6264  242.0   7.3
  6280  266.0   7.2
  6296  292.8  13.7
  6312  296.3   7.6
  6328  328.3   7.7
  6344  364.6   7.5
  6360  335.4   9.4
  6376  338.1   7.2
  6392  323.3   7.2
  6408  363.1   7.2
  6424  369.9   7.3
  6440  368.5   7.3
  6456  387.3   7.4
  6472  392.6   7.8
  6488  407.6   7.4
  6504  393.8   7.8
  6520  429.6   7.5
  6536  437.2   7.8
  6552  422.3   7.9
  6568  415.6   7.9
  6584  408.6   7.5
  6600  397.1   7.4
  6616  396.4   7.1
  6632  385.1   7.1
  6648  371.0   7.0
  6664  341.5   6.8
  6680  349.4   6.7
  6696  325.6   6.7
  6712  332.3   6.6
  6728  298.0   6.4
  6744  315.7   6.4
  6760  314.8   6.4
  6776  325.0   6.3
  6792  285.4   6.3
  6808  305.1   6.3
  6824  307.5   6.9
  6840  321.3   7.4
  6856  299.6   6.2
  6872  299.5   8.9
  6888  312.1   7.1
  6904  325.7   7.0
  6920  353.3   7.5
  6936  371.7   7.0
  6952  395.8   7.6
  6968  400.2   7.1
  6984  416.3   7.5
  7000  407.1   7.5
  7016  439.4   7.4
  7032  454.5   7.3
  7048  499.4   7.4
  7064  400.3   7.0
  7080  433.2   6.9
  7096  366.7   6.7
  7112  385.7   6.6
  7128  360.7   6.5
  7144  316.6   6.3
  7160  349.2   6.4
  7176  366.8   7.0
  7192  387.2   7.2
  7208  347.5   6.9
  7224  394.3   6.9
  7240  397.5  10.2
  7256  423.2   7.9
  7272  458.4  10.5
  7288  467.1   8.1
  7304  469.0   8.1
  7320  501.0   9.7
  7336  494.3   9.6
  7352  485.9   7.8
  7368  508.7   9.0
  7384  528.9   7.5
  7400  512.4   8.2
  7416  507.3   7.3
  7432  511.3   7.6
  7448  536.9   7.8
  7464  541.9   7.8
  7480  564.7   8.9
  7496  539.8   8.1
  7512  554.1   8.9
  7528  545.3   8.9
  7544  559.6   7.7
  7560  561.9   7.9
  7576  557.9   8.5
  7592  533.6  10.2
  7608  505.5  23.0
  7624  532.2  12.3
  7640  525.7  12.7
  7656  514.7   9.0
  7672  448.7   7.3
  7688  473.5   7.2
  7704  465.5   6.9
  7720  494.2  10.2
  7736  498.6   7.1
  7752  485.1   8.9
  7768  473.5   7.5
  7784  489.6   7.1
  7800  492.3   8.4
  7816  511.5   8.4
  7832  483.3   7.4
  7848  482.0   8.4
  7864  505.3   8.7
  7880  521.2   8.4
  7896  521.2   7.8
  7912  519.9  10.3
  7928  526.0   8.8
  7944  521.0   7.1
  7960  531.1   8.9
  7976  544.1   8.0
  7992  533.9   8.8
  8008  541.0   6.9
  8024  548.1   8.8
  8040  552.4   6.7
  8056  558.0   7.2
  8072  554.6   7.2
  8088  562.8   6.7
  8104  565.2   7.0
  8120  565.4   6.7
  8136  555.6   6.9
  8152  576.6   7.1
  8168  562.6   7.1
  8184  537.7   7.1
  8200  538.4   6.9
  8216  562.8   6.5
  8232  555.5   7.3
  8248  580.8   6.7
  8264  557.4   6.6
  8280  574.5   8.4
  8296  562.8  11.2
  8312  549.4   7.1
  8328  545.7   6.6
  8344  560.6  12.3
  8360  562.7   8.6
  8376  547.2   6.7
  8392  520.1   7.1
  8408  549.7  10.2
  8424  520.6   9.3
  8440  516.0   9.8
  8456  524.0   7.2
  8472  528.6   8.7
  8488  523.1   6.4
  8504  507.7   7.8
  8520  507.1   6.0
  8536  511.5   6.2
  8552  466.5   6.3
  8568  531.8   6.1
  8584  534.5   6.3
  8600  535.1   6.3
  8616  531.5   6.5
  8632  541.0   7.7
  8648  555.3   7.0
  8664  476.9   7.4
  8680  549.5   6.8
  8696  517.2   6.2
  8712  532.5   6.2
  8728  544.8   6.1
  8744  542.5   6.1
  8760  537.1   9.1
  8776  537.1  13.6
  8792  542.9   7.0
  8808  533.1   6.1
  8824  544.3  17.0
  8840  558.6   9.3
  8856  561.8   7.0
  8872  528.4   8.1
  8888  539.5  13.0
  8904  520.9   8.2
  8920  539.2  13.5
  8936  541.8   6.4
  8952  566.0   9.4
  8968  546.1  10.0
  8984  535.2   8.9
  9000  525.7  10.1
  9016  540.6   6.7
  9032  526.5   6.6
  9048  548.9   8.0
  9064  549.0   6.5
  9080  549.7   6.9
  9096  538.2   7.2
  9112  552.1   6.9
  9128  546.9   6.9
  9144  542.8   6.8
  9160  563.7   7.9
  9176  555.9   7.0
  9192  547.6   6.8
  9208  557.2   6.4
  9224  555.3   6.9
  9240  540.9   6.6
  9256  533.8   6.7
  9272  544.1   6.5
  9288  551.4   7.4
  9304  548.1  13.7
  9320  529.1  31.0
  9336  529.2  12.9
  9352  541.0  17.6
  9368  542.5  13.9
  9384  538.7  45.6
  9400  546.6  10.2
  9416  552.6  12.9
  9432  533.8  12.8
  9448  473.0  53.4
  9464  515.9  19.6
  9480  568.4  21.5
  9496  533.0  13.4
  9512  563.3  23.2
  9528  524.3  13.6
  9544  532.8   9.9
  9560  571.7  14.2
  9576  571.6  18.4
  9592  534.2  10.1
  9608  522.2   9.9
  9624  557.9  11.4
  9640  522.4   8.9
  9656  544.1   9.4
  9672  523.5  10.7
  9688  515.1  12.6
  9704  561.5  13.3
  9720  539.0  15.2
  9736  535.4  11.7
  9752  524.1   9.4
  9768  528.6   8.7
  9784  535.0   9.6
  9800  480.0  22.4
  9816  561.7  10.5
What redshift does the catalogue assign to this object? 0.00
